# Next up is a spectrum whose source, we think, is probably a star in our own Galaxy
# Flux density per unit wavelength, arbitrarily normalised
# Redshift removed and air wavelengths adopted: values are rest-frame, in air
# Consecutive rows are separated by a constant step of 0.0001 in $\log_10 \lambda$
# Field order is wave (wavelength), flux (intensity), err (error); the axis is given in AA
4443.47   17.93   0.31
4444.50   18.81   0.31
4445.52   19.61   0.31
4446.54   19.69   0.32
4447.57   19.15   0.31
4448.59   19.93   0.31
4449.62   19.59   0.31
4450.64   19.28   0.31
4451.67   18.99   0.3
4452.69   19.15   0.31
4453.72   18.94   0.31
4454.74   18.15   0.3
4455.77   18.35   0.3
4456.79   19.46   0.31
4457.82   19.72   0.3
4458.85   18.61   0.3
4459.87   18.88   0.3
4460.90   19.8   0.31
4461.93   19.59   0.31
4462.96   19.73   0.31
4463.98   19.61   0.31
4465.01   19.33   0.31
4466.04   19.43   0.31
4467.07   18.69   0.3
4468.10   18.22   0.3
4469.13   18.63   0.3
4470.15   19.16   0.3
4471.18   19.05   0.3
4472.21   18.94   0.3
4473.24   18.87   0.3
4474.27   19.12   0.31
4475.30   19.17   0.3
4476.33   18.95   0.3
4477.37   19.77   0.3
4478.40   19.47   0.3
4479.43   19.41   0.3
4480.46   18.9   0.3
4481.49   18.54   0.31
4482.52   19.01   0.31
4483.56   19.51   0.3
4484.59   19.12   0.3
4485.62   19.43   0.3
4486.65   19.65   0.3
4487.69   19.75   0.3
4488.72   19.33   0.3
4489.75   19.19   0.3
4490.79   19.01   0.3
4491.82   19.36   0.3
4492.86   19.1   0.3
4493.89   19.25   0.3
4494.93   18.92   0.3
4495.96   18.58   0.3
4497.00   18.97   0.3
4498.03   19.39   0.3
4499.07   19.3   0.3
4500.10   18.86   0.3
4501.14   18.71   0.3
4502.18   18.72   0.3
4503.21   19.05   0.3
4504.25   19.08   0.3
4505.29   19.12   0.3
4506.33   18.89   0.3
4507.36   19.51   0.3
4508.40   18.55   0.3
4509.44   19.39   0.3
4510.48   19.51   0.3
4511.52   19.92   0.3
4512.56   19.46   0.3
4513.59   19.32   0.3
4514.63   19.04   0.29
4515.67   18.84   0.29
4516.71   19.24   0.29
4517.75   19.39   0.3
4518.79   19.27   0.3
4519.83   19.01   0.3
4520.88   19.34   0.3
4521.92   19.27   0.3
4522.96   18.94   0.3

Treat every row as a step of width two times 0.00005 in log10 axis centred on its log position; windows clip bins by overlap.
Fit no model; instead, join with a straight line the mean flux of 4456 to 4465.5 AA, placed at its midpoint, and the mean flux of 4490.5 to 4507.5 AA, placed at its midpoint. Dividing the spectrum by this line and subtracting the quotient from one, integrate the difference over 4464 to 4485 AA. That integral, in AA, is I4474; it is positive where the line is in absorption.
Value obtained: 0.2 AA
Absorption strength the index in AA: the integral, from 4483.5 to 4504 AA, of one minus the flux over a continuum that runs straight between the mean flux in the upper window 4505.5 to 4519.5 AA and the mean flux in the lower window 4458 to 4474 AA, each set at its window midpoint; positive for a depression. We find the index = 0.1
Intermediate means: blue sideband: 19.1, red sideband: 19.3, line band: 19.2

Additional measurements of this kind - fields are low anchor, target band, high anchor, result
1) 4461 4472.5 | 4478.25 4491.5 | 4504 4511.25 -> -0.06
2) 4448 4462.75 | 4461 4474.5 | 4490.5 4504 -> 0.01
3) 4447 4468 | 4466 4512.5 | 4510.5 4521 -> 0.30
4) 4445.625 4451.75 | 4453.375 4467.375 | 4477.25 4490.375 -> 0.17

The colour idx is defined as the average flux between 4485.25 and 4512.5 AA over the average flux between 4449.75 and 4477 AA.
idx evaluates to 1.0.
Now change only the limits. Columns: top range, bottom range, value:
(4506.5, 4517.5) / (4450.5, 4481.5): 1.01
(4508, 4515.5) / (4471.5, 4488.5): 1.00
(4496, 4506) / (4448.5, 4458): 0.99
